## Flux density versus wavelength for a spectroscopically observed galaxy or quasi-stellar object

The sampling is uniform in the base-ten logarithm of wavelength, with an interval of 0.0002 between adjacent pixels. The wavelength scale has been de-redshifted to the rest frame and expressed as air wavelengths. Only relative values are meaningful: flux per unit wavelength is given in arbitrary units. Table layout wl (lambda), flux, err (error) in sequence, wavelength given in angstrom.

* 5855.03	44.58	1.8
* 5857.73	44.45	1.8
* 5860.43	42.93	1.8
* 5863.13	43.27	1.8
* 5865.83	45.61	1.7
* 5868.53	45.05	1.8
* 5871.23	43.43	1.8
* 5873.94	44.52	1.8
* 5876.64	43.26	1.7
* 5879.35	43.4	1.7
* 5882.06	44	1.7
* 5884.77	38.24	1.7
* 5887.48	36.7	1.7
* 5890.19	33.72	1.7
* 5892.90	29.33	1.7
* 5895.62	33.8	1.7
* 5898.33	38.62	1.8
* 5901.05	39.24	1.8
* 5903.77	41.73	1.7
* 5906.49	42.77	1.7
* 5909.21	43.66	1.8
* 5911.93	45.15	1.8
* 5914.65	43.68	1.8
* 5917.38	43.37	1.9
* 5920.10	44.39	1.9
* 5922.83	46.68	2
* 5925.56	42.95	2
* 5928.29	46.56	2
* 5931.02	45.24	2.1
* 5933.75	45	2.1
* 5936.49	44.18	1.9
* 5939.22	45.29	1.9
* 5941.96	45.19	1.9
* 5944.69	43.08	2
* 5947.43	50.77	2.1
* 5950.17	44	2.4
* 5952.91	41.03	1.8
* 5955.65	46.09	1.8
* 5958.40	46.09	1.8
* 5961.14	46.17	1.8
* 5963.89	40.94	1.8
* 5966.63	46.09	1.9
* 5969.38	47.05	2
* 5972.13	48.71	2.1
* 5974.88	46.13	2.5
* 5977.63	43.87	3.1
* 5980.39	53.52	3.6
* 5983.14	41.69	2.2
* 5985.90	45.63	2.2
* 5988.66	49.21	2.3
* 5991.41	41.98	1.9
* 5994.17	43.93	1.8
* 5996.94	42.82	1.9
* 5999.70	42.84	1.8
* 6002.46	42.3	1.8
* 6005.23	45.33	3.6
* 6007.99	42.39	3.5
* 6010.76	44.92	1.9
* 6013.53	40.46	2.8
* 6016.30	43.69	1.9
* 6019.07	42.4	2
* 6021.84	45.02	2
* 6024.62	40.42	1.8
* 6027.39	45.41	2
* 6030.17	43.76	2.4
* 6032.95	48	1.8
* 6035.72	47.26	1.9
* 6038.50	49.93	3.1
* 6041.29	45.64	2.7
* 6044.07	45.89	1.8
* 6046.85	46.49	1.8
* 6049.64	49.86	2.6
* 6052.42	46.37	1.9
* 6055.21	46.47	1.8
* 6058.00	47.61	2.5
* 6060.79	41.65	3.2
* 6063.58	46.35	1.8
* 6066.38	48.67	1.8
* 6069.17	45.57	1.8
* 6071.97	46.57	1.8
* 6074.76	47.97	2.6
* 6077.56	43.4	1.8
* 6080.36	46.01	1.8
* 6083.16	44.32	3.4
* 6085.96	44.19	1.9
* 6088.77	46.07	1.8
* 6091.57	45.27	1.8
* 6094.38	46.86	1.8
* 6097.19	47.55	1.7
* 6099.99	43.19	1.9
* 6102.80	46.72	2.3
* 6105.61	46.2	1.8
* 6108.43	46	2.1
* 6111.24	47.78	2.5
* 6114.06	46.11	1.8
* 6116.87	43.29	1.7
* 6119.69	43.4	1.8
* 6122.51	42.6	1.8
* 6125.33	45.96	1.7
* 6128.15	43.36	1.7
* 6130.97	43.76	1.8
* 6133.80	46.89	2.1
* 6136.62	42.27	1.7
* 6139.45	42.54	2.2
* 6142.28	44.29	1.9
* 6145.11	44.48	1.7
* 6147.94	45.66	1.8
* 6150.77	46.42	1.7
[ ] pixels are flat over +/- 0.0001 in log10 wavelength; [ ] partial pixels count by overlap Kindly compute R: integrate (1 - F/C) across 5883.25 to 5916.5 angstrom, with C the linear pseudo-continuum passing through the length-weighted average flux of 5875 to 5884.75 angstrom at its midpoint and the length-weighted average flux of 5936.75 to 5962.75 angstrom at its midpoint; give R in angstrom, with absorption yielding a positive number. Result 3.5 angstrom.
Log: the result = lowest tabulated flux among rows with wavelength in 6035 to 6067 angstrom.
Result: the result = 41.65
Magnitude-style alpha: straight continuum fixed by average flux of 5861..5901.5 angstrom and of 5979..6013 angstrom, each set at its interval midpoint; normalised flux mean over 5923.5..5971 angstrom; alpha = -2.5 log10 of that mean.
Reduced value -0.06 mag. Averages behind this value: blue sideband 40.2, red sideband 44.6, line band 45.1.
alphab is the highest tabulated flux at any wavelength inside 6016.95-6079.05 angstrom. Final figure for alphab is 49.93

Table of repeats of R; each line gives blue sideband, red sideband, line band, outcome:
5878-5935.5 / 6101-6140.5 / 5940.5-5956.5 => -1.1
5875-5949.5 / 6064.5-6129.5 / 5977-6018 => -0.5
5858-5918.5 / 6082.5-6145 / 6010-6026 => 0.2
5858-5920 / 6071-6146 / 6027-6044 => -1.1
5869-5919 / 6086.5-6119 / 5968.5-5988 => -1.9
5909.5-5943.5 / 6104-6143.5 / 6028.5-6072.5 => -1.9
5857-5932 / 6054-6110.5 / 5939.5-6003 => -2.4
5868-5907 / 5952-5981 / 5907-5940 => -1.7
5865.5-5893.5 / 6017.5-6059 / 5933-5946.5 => -0.6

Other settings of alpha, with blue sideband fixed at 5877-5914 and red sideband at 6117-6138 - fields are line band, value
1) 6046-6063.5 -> -0.094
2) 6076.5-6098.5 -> -0.055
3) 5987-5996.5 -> -0.088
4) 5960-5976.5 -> -0.124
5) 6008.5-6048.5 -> -0.071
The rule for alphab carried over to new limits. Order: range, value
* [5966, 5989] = 53.52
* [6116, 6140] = 46.89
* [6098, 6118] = 47.78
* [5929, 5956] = 50.77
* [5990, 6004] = 43.93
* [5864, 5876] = 45.61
